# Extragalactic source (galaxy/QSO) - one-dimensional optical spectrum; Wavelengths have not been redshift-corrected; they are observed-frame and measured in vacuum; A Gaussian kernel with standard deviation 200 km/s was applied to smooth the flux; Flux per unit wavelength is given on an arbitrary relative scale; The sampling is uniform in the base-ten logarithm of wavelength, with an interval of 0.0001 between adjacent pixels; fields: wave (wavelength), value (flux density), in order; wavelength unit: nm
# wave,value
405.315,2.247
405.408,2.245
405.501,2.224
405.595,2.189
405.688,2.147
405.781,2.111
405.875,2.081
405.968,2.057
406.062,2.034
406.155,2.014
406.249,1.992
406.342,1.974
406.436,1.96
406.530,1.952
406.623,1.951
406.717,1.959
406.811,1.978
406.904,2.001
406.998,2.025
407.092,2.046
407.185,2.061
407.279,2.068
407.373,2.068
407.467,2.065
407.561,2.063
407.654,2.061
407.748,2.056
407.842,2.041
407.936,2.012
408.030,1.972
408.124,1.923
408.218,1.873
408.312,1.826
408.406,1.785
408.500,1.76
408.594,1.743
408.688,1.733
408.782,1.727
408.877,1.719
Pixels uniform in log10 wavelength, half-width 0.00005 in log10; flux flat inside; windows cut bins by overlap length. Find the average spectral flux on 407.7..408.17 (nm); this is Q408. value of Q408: 2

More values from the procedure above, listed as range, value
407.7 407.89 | 2.05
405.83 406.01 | 2.07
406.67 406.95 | 1.98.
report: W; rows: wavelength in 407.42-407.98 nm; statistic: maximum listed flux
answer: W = 2.065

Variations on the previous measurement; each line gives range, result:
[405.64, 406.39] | 2.147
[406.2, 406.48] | 1.992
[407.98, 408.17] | 1.972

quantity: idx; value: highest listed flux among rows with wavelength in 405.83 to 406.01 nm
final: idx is 2.081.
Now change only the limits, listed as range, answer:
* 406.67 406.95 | 2.001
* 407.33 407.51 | 2.068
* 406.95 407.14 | 2.046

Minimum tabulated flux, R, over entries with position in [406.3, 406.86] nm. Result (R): 1.951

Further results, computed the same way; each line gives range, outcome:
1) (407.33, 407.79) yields 2.056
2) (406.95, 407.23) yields 2.025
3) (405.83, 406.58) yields 1.952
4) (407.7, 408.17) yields 1.923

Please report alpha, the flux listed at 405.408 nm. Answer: 2.245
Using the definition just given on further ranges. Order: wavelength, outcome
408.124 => 1.923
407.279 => 2.068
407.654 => 2.061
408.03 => 1.972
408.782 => 1.727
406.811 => 1.978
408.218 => 1.873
